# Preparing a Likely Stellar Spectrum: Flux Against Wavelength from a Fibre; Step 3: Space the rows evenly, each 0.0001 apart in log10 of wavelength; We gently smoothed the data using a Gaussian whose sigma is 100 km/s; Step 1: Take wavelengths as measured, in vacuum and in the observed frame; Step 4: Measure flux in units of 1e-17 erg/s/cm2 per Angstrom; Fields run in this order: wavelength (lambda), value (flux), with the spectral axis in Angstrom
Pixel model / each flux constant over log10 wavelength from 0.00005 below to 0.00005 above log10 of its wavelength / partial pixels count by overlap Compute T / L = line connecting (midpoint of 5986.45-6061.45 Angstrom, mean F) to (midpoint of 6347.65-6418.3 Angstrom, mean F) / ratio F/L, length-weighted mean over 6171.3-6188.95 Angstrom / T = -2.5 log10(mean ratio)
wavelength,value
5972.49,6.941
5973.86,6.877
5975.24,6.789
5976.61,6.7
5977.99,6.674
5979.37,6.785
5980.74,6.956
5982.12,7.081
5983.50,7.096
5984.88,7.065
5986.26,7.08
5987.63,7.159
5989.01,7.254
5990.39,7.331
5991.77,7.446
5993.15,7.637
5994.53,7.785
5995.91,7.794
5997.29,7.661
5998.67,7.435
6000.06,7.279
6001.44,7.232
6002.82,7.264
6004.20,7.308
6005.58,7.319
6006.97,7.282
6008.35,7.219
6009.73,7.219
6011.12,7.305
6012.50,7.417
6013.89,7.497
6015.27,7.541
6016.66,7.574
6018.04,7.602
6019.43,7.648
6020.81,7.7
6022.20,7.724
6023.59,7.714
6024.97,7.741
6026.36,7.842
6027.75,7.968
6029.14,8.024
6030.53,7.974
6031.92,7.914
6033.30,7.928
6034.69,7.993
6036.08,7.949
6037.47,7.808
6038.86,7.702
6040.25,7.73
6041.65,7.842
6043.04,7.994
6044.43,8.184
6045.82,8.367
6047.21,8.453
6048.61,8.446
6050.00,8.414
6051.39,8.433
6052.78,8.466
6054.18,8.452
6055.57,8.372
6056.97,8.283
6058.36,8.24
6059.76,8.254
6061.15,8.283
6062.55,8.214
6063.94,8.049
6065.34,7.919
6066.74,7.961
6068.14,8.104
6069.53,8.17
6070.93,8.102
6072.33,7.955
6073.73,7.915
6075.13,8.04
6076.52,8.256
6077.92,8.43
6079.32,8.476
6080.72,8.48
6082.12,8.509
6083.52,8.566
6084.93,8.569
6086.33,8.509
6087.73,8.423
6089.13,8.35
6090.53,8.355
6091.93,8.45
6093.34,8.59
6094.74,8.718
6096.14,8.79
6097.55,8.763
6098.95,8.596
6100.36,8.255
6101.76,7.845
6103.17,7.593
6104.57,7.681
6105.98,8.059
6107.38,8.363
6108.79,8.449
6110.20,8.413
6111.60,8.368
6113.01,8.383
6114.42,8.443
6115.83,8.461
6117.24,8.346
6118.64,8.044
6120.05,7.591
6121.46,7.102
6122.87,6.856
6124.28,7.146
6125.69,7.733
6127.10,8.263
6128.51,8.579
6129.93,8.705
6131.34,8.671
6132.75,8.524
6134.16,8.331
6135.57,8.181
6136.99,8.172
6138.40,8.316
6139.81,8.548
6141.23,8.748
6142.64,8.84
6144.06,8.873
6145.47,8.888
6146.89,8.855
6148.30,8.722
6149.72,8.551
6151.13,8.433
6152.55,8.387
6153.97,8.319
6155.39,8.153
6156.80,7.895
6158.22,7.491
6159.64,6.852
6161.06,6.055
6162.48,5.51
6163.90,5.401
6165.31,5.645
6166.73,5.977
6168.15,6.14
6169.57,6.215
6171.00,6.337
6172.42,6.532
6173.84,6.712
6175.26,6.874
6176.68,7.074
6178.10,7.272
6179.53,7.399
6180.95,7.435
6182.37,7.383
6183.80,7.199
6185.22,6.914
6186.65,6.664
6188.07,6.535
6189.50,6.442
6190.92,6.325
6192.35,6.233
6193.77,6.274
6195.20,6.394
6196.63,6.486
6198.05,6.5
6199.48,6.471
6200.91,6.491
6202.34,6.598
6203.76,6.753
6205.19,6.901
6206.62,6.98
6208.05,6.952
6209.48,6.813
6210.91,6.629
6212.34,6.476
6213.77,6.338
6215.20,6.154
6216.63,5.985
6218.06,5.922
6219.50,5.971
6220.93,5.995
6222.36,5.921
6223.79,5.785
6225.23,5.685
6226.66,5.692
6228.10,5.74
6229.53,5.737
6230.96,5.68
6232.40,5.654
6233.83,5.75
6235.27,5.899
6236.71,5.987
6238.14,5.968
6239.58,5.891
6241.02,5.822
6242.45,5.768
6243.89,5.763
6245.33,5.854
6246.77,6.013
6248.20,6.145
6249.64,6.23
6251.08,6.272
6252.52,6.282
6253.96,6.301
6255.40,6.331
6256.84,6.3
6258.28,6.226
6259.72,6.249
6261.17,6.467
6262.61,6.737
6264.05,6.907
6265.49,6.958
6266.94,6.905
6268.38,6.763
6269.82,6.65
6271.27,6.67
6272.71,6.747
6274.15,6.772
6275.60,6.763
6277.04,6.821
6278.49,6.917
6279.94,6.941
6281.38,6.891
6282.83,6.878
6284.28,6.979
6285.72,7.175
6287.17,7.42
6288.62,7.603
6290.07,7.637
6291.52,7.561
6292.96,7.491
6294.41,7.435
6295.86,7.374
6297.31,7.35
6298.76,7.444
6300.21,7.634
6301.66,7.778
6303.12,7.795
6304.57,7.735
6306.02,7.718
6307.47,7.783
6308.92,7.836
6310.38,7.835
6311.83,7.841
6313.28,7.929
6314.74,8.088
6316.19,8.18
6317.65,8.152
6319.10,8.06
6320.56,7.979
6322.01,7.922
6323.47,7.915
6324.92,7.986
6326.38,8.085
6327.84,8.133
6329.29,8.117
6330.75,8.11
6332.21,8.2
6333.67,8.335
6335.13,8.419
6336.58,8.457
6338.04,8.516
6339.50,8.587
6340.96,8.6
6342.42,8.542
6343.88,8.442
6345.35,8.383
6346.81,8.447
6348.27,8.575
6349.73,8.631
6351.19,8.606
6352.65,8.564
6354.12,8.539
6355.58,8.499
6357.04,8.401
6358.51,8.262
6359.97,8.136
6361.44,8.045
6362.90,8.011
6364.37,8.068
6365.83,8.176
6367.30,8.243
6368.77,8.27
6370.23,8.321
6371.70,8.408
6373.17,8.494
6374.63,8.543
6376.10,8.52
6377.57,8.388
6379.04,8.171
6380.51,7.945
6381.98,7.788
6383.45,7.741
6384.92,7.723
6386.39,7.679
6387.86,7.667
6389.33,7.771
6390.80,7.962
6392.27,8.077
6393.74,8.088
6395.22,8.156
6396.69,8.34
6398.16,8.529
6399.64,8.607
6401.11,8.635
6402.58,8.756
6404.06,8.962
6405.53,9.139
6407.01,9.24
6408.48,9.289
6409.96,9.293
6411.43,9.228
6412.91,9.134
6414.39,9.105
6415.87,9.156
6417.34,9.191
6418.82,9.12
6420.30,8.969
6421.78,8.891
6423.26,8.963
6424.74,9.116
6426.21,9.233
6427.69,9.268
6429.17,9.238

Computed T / 0.157 mag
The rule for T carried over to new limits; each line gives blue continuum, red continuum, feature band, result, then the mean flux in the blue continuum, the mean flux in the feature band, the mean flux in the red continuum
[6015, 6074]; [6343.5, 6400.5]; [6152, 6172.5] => 0.203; 8.03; 6.72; 8.23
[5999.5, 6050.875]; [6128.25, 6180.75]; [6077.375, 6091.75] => -0.106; 7.74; 8.47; 7.61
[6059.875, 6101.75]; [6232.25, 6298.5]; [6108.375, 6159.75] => -0.056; 8.33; 8.25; 6.61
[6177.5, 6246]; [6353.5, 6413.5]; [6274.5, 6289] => 0.022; 6.32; 7.02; 8.37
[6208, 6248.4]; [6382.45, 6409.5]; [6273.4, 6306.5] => -0.068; 5.98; 7.31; 8.36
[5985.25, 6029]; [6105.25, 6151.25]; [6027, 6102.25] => -0.049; 7.49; 8.24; 8.3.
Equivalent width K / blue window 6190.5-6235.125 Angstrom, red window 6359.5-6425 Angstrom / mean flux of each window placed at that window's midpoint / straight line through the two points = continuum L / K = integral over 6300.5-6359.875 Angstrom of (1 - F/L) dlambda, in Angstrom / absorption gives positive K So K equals -3.8 Angstrom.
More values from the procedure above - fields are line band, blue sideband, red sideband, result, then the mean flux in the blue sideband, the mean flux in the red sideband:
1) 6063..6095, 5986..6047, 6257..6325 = -3.1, 7.63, 7.33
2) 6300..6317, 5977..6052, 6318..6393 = 0.6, 7.6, 8.22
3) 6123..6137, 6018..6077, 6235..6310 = -1.1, 8.05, 6.82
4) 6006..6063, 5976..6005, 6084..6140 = -2.3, 7.24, 8.24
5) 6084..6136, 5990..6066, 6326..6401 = -2.0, 7.82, 8.26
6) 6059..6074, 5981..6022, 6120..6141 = -0.7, 7.39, 8.08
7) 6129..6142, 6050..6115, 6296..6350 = -0.3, 8.3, 8.08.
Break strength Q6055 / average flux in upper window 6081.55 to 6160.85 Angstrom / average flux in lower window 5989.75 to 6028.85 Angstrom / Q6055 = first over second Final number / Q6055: 1.1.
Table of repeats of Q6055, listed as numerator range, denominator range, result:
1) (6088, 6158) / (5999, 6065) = 1.06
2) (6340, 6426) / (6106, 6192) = 1.12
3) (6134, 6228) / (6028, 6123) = 0.85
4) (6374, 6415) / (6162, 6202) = 1.29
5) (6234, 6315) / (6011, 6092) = 0.85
